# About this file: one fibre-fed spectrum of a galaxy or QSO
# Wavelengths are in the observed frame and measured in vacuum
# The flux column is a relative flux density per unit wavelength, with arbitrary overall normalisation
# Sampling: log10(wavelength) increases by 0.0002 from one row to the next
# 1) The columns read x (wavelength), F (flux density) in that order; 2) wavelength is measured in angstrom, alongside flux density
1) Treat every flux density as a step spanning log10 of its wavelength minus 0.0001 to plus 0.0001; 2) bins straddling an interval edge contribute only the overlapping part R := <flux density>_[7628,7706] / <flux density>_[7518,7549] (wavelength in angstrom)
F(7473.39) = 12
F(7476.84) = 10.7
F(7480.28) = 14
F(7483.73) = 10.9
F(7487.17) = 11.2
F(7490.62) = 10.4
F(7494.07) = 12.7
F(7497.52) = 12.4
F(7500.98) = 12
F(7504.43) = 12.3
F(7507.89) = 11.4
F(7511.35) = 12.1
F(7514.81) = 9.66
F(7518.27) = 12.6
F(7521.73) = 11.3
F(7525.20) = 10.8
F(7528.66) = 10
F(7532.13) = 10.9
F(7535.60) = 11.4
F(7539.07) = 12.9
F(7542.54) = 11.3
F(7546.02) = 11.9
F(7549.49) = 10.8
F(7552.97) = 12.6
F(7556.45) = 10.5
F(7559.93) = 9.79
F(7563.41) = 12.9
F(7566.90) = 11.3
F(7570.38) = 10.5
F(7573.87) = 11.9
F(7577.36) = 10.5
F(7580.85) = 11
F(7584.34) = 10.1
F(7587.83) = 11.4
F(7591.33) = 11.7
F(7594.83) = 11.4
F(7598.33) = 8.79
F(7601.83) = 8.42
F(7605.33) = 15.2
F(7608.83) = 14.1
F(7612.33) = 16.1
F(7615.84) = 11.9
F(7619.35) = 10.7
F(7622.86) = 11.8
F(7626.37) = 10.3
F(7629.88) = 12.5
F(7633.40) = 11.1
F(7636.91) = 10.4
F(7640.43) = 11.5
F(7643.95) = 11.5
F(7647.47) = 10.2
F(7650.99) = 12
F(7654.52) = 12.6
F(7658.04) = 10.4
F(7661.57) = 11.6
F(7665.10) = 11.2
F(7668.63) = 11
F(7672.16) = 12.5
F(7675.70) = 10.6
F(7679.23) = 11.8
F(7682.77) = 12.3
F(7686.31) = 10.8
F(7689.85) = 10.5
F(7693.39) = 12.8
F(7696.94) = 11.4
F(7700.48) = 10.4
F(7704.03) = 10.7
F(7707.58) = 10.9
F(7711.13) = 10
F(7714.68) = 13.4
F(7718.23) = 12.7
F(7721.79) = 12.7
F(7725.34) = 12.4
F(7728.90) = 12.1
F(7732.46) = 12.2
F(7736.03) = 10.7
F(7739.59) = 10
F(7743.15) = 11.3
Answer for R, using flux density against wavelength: 1.00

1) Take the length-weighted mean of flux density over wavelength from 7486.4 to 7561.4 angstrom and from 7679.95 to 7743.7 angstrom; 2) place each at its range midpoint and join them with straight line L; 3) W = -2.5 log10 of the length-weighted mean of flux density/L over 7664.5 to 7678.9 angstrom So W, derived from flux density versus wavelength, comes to 0.01 mag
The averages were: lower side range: 11.4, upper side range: 11.5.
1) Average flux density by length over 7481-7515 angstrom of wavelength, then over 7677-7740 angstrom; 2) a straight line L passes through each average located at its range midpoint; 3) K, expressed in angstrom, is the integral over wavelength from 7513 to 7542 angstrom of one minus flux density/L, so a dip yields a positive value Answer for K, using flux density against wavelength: 1.1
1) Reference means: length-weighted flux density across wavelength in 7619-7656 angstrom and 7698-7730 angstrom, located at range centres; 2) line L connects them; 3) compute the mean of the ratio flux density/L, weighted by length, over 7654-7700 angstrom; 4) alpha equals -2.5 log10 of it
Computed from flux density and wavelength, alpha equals 0.01 mag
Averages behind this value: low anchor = 11.3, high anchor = 11.7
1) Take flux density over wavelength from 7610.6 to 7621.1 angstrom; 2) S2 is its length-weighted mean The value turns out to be 12.9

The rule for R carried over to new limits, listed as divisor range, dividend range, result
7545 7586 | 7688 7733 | 1.05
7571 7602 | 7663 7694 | 1.07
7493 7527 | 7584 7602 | 0.90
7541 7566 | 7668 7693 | 1.01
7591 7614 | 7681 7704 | 0.92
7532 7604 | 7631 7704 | 1.02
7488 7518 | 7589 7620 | 1.04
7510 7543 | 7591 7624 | 1.07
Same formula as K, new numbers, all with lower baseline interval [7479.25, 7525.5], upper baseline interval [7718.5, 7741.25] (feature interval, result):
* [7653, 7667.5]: 0.4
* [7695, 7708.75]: 1.0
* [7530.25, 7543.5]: 0.1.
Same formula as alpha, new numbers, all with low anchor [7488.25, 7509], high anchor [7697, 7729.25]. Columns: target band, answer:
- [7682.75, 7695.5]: 0.018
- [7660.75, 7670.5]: 0.044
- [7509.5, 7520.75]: 0.037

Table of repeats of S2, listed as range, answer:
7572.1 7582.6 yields 11.1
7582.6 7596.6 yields 11.1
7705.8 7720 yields 11.8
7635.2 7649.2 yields 10.9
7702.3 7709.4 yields 10.8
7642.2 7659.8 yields 11.3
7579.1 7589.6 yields 10.8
